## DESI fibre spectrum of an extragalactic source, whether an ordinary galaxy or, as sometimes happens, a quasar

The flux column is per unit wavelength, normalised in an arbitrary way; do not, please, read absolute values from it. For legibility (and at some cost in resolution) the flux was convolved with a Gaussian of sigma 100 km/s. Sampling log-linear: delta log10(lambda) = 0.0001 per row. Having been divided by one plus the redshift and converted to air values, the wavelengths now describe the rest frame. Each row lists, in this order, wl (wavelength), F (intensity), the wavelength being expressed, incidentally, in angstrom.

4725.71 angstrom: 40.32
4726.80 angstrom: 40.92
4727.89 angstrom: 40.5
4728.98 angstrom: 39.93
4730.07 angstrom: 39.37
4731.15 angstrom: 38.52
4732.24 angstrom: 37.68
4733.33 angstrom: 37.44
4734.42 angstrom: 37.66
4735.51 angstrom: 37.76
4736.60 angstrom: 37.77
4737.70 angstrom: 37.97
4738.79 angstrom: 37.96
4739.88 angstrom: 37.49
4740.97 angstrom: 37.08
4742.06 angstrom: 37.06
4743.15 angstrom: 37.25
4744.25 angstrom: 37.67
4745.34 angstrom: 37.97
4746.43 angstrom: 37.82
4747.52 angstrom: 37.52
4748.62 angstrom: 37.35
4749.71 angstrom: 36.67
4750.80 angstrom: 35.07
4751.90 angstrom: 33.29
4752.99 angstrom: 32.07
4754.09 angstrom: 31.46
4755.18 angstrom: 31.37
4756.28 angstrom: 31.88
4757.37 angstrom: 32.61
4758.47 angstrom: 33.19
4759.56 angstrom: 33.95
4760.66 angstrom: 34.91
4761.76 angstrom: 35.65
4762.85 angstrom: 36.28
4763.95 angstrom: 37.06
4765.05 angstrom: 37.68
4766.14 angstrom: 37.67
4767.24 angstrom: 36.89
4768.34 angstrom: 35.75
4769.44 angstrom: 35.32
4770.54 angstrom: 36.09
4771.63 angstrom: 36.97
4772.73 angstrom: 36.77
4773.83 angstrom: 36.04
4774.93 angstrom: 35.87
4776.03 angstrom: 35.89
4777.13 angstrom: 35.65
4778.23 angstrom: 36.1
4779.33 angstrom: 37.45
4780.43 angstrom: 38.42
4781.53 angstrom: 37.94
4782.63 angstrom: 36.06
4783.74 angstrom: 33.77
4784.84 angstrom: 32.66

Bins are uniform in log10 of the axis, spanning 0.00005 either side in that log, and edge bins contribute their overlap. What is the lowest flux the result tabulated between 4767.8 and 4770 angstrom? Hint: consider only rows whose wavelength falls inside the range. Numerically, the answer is 35.32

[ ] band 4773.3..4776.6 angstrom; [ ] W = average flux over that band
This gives 35.9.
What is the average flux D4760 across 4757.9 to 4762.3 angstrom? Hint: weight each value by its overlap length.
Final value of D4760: 34.4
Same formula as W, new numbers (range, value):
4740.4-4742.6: 37.1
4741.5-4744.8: 37.3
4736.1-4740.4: 37.7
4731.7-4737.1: 37.7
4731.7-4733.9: 37.6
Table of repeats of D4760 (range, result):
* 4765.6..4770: 36.3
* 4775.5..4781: 36.7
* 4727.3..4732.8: 39.2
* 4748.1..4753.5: 34.9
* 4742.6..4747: 37.7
